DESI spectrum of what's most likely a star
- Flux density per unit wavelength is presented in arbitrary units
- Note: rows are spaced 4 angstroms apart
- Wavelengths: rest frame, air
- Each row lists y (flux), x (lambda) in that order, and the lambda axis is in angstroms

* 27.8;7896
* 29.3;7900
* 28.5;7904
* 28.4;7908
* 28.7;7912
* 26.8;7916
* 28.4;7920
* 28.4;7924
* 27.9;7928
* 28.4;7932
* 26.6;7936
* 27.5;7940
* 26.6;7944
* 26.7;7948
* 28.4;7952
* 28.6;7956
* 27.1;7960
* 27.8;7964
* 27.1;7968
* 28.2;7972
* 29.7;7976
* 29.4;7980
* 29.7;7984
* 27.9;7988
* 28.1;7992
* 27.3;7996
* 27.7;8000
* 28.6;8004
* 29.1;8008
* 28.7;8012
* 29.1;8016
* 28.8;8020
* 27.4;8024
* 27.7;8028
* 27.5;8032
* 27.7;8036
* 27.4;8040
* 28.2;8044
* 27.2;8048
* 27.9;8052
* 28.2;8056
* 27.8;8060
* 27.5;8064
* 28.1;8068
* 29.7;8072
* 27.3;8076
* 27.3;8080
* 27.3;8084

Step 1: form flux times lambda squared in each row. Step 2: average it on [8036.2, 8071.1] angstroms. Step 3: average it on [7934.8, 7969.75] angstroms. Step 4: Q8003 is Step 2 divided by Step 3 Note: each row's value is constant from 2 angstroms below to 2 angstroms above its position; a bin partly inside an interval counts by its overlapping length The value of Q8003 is 1.04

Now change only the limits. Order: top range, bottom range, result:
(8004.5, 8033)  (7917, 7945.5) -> 1.05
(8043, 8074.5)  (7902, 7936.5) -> 1.04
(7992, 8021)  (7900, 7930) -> 1.03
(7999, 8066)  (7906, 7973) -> 1.03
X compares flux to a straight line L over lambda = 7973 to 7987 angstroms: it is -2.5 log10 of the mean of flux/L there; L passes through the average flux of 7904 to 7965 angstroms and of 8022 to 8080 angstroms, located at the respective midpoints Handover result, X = -0.06 mag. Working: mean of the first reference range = 27.8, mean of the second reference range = 27.8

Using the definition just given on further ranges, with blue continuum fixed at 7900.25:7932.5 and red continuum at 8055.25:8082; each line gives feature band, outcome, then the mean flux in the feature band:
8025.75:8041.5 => 0.02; 27.6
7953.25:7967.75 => 0.02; 27.8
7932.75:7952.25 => 0.04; 27.1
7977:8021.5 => -0.02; 28.6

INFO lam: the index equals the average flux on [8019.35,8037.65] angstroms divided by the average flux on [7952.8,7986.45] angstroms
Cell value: 0.98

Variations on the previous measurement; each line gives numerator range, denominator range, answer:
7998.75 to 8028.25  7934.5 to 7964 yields 1.04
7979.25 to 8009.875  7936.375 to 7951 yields 1.05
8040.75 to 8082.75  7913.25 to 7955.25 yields 1.01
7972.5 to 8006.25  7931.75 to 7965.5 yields 1.04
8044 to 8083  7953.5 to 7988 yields 0.98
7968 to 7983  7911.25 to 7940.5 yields 1.04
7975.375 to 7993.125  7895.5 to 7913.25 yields 1.01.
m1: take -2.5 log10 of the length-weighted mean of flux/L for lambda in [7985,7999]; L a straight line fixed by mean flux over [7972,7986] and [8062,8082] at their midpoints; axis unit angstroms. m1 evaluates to 0.050 mag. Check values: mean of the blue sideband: 29.4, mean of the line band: 27.9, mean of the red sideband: 28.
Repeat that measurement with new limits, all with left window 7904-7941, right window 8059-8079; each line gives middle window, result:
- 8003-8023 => -0.03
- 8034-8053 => 0.01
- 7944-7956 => 0.02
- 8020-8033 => 0.01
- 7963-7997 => -0.02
